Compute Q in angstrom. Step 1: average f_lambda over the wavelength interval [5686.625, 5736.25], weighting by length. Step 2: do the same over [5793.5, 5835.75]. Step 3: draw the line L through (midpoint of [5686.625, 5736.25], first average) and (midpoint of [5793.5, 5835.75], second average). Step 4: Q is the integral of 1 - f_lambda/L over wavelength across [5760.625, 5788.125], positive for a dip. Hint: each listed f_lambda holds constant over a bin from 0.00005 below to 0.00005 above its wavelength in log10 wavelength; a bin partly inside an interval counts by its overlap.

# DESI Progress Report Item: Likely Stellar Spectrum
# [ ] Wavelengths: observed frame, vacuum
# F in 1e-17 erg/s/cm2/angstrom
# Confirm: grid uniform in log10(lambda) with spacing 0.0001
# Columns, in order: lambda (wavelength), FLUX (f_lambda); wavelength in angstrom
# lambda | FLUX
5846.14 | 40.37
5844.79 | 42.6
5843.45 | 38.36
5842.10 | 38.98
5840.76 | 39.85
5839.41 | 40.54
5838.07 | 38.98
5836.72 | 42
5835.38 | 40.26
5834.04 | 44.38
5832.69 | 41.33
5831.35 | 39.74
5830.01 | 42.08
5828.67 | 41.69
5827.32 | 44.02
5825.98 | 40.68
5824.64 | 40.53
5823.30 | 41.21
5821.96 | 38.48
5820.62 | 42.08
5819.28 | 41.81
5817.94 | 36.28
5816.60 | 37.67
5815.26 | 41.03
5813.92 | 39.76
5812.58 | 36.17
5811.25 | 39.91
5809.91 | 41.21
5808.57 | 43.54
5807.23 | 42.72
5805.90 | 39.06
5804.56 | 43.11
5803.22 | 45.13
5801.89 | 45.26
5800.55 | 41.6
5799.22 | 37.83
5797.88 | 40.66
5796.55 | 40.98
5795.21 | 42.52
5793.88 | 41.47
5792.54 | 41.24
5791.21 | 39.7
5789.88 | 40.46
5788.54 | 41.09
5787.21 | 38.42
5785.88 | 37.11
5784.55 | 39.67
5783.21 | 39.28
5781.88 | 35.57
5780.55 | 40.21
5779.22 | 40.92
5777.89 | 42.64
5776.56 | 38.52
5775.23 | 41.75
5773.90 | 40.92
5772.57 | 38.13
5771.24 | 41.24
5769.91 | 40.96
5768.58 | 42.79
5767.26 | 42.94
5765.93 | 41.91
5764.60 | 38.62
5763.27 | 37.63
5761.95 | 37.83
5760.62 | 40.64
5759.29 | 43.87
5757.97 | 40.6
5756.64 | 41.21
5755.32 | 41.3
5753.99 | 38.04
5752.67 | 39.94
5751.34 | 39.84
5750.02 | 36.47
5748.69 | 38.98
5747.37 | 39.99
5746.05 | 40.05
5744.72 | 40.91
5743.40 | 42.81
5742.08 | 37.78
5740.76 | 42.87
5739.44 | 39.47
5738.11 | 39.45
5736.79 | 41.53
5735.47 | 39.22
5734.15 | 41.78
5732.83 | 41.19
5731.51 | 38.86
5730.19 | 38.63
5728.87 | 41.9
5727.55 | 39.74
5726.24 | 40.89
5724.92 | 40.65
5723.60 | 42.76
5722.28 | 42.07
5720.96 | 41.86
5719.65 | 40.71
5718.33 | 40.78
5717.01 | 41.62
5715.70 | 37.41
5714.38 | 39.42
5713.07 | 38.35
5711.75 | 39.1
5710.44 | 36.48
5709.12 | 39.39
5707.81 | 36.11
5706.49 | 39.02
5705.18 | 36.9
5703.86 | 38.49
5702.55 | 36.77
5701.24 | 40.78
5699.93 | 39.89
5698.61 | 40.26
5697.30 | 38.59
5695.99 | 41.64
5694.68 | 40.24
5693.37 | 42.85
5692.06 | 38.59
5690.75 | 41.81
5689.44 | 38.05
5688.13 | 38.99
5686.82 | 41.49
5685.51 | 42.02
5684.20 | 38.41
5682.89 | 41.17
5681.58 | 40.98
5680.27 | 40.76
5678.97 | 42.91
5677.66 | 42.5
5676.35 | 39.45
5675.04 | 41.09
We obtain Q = 0.48 angstrom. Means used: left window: 39.8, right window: 41.1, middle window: 39.9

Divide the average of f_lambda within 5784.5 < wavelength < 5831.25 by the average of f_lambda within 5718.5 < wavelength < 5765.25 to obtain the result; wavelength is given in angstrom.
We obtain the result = 1.0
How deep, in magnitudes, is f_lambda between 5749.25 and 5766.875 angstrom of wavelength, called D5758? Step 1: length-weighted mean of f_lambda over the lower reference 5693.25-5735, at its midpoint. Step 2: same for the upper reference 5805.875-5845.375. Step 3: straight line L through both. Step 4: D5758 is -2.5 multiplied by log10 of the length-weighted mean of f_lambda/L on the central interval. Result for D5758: 0.01 mag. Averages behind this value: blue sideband 39.8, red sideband 40.6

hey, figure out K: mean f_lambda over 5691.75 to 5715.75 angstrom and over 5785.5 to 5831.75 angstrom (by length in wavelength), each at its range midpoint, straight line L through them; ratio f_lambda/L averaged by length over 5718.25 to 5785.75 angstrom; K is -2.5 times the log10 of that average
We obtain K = -0.01 mag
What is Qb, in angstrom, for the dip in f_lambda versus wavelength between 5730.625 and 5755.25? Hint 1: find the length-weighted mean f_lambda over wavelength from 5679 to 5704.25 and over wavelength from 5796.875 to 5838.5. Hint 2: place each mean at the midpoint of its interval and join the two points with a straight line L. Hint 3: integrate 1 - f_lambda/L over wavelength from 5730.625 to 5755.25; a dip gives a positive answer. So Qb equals 0.33 angstrom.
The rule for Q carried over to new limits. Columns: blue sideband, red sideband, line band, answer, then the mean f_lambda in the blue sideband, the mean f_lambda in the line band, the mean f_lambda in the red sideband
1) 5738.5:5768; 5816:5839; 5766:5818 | -0.1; 40.2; 40.6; 40.8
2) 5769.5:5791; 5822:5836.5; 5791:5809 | -0.6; 39.8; 41.8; 41.5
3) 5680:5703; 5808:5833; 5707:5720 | 0.4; 40.2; 38.9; 40.5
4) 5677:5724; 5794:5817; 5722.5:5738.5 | -0.1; 40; 40.6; 41.1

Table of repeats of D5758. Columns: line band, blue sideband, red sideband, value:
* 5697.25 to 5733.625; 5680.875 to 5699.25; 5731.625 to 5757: 0.02 mag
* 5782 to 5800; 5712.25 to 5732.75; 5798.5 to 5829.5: 0.02 mag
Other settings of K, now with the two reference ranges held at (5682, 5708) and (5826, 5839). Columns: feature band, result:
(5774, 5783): 0.02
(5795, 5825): 0.01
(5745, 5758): 0.02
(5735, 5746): -0.01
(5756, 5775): 0.00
